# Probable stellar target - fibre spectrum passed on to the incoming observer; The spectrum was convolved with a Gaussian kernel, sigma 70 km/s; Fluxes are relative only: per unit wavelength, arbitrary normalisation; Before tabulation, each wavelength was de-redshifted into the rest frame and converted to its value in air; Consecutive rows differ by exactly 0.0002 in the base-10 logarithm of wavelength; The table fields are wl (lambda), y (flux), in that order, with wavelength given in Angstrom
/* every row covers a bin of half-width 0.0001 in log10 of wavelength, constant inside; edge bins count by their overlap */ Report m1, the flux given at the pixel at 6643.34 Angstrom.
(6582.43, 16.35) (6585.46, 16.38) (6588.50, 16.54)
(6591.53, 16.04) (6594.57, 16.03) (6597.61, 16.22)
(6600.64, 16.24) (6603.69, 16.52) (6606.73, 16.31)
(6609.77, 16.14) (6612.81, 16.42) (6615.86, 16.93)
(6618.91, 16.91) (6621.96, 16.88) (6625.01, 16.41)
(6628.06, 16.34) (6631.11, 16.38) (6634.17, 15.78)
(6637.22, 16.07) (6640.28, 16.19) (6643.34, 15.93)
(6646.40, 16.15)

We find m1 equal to 15.93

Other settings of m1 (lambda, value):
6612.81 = 16.42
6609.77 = 16.14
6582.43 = 16.35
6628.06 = 16.34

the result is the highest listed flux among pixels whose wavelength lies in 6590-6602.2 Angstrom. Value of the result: 16.24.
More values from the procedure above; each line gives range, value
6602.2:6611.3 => 16.52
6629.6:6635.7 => 16.38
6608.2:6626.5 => 16.93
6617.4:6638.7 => 16.91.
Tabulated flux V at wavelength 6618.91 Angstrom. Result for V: 16.91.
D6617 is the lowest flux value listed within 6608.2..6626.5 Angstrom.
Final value 16.14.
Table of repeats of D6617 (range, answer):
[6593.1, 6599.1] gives 16.03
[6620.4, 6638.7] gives 15.78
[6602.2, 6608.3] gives 16.31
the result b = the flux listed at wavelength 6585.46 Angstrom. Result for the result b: 16.38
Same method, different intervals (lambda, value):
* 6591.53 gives 16.04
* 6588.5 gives 16.54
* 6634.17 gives 15.78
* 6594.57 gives 16.03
